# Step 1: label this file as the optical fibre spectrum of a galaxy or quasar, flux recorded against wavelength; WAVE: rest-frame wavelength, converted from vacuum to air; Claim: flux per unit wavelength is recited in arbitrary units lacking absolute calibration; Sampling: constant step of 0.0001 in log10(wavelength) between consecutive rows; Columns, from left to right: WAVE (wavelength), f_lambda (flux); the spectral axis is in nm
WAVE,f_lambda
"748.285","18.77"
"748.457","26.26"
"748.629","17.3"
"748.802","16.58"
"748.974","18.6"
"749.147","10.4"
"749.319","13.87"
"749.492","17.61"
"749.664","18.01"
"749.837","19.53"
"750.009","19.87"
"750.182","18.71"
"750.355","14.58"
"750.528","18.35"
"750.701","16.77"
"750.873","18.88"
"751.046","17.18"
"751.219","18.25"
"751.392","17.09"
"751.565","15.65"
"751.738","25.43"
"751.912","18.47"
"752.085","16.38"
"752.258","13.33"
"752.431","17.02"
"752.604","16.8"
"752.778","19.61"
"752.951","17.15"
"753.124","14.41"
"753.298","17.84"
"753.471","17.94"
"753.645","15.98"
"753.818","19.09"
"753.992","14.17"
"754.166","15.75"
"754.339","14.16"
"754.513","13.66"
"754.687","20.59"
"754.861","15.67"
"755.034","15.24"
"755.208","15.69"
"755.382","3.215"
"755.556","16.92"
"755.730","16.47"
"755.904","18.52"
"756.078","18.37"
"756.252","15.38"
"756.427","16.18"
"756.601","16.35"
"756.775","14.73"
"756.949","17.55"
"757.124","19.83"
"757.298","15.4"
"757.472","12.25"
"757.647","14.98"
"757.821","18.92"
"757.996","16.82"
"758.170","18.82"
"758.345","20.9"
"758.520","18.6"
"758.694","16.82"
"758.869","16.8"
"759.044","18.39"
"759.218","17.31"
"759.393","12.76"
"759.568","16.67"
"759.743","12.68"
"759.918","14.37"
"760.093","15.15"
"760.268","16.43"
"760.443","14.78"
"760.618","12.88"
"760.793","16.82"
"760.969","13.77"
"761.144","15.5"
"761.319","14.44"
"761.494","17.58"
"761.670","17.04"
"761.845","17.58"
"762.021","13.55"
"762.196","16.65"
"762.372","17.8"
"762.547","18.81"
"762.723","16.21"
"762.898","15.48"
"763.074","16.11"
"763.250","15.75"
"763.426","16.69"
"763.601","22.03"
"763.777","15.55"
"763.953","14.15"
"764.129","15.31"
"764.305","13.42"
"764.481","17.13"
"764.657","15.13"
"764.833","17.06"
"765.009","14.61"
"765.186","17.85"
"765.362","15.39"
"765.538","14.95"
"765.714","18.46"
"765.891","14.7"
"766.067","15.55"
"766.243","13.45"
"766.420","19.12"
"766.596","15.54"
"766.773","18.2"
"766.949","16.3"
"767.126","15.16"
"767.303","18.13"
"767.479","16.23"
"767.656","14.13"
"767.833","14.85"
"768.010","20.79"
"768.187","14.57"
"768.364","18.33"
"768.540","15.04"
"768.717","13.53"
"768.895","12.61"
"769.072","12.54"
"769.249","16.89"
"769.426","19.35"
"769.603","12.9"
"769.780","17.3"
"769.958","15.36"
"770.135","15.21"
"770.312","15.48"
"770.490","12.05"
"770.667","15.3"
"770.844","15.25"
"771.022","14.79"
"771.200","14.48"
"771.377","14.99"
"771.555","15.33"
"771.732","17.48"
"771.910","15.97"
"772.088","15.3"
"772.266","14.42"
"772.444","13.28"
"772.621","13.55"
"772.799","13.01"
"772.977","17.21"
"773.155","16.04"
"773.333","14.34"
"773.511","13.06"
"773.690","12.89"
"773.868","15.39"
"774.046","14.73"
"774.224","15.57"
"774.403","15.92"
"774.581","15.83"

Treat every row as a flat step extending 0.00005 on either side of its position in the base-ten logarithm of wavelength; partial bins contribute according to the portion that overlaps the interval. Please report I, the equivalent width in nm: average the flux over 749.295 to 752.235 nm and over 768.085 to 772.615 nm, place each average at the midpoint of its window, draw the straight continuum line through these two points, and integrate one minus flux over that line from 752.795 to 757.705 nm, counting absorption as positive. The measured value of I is 0.389 nm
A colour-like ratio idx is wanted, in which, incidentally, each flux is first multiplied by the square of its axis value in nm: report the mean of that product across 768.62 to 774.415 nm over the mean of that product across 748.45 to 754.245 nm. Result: 0.91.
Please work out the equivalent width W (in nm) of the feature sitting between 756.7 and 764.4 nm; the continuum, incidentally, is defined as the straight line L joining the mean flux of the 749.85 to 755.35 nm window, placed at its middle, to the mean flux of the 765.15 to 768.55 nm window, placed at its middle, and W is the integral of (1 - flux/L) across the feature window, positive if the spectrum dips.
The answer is 0.18 nm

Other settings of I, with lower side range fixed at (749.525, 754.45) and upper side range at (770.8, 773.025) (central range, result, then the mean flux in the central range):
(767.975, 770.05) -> -0.04 nm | 15.6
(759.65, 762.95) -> 0.11 nm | 15.7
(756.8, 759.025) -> -0.08 nm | 17.3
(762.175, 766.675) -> -0.11 nm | 16.3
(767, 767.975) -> -0.03 nm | 16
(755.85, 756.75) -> 0.00 nm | 16.7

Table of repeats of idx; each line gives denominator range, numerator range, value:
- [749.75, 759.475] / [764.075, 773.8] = 0.95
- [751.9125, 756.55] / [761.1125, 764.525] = 1.04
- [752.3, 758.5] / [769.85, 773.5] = 0.95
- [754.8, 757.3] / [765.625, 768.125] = 1.08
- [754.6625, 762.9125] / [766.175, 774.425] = 0.98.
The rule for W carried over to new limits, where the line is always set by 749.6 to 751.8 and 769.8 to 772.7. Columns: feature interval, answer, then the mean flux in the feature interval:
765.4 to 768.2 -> -0.11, 16.3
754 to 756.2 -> 0.28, 15.3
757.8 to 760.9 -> 0.09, 16.4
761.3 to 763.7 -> -0.08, 16.9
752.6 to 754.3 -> 0.10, 16.8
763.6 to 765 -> 0.03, 15.8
